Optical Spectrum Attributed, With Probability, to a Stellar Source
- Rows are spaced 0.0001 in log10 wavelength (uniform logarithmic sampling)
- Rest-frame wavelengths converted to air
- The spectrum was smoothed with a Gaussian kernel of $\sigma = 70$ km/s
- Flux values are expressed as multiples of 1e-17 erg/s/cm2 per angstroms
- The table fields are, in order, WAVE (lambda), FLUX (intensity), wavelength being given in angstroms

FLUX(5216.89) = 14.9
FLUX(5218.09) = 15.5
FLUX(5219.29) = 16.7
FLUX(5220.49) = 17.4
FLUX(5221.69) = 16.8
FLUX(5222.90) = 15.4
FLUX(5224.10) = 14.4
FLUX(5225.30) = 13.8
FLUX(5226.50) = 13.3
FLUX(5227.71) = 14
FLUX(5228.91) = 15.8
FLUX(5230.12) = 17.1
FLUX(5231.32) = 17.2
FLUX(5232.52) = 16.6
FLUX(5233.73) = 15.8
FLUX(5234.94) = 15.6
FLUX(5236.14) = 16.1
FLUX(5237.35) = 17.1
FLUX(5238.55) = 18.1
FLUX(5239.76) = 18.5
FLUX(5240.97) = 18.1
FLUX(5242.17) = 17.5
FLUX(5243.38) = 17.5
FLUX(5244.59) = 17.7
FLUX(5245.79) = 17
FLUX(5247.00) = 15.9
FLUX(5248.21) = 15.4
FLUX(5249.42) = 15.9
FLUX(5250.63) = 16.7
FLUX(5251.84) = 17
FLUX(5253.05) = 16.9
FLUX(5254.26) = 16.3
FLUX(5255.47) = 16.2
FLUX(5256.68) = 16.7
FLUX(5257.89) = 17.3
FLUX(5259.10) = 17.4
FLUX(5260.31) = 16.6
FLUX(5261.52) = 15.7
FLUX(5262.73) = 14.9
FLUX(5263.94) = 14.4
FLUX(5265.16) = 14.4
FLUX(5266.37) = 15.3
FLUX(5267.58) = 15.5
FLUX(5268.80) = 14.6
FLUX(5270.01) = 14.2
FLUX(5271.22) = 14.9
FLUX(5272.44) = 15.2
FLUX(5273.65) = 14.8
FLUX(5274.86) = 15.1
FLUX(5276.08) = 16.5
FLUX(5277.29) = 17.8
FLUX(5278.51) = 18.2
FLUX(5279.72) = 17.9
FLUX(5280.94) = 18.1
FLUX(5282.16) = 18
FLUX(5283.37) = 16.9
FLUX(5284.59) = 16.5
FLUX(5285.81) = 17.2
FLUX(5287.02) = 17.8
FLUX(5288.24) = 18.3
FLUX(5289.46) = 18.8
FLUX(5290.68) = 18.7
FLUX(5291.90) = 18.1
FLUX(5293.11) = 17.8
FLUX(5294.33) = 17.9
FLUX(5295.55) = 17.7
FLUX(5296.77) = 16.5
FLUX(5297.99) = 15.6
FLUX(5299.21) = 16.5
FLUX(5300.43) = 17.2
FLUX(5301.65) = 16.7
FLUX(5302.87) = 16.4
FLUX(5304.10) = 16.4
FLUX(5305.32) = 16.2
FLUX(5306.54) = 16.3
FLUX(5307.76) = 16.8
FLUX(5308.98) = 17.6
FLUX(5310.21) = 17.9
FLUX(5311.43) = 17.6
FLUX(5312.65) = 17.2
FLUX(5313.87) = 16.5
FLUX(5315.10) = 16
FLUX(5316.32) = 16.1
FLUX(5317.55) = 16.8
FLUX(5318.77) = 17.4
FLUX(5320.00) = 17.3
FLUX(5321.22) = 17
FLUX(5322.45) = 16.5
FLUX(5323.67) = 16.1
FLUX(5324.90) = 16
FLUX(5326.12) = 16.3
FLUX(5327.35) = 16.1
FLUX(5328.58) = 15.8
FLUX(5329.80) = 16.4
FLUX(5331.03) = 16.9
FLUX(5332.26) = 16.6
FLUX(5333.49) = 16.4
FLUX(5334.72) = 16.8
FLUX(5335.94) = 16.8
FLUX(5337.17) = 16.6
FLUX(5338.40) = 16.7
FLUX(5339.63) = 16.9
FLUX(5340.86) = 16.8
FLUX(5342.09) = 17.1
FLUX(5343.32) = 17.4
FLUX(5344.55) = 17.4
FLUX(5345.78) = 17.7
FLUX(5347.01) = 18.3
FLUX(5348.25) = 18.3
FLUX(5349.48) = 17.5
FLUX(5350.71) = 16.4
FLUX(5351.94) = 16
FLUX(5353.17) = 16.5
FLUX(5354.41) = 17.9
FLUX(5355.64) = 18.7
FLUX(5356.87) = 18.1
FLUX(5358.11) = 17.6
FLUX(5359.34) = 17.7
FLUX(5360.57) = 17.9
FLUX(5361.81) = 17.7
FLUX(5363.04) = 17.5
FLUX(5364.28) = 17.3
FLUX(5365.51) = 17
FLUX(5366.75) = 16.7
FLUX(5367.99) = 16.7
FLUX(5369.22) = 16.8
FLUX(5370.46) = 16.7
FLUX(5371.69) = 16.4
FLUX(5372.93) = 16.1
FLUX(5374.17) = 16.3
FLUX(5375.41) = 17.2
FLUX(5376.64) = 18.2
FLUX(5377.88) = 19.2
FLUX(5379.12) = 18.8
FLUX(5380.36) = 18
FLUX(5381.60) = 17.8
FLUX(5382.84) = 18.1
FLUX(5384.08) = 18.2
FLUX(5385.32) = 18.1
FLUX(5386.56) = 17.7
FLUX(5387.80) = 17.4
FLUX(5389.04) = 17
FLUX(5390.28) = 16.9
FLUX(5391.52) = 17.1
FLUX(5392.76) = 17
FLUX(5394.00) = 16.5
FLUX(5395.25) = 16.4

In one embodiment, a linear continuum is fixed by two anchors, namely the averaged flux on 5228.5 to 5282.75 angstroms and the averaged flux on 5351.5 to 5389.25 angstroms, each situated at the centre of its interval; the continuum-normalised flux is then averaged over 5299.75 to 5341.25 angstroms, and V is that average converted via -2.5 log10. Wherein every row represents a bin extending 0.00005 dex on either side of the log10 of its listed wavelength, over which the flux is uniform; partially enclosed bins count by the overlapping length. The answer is 0.02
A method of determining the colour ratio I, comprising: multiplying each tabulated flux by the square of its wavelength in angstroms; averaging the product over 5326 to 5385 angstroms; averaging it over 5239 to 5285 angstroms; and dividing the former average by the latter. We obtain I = 1.1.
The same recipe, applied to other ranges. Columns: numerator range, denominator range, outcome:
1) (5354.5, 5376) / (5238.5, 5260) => 1.06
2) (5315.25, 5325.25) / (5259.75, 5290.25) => 1.04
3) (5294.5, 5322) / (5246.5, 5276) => 1.09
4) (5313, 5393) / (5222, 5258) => 1.09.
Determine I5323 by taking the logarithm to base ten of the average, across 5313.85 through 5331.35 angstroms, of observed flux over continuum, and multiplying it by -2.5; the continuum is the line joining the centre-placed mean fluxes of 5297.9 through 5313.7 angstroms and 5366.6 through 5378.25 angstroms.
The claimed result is 0.026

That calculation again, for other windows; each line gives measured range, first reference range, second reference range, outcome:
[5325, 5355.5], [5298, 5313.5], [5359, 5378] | 0.01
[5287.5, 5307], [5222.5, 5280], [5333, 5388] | -0.04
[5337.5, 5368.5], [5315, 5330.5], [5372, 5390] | -0.02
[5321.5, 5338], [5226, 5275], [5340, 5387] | 0.04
